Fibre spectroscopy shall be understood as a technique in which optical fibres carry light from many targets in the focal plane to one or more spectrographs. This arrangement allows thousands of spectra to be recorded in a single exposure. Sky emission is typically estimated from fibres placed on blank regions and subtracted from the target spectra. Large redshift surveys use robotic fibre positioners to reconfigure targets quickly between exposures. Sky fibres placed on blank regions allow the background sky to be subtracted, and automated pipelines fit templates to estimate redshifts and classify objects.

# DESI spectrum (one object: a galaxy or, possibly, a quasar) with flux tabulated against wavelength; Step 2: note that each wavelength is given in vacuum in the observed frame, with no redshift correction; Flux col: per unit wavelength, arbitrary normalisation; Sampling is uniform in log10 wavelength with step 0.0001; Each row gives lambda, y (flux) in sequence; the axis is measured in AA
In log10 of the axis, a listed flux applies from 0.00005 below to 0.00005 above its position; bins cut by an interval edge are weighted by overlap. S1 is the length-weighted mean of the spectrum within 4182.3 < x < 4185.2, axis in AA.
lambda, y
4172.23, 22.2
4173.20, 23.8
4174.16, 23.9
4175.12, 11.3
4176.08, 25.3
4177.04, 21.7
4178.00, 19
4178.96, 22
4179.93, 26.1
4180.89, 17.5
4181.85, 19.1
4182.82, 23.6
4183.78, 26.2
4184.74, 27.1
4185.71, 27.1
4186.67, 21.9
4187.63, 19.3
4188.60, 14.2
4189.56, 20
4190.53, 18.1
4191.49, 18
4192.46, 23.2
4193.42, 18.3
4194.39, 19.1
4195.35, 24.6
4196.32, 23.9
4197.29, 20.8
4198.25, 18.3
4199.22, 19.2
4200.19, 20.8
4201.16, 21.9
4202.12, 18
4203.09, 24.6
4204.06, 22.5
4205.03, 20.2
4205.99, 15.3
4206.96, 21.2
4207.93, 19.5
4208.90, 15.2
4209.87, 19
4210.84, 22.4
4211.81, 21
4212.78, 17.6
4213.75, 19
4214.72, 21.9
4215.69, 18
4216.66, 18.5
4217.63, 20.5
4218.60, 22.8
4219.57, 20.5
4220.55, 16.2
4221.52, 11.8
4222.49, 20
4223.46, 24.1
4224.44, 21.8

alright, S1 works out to 25.5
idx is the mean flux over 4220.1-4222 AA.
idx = 14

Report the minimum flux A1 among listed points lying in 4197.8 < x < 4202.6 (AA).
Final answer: 18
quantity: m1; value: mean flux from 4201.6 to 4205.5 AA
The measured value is 21.3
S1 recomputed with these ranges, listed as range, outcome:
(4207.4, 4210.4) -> 18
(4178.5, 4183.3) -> 21.6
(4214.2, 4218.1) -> 19.7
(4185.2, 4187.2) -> 24.4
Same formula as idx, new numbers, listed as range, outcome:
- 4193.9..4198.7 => 21.4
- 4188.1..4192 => 17.6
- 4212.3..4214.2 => 18.3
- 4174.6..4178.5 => 19.4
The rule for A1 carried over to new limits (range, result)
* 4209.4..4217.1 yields 17.6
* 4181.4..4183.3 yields 19.1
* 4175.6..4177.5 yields 21.7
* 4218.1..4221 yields 16.2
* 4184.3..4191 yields 14.2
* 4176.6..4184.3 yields 17.5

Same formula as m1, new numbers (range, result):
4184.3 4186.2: 27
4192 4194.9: 20.3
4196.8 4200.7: 19.8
